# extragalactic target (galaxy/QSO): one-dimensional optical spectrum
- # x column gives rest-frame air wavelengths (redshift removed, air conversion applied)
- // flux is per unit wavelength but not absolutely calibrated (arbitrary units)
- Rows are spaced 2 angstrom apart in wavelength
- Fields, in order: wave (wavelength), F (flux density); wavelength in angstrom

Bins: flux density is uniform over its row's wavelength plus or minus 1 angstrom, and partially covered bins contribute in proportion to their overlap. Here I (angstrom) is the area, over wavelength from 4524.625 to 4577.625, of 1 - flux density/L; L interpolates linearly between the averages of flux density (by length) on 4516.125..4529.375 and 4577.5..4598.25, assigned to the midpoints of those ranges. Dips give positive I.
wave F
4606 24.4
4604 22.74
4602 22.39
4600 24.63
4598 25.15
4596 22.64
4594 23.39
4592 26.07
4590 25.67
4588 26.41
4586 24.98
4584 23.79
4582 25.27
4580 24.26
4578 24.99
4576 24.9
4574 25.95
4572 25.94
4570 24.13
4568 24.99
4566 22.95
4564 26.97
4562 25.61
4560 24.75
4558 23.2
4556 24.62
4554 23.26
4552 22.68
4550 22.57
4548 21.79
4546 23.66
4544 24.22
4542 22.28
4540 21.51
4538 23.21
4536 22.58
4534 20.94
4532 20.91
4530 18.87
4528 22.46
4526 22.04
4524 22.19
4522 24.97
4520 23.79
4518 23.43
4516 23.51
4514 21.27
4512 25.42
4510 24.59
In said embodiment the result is 1.02 angstrom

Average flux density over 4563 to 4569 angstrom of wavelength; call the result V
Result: 25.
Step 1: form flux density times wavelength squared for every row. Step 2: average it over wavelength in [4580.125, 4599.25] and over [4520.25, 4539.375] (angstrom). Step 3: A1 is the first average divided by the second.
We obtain 1.2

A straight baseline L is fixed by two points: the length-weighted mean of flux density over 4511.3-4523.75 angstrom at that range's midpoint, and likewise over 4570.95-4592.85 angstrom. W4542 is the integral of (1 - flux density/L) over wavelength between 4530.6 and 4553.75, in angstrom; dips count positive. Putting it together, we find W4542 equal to 1.8 angstrom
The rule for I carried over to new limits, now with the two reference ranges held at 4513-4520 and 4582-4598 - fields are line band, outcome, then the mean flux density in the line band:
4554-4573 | -0.5 angstrom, 24.7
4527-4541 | 1.1 angstrom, 21.5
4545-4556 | 0.4 angstrom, 23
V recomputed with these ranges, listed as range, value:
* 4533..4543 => 22.1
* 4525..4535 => 21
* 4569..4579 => 25.2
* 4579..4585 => 24.4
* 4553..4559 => 23.7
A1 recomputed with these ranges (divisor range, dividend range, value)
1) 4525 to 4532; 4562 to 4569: 1.21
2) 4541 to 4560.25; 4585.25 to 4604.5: 1.07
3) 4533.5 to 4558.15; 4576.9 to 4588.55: 1.11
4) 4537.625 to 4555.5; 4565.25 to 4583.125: 1.10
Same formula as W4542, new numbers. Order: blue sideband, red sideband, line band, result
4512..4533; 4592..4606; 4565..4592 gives -1.8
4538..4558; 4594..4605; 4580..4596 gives -1.0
